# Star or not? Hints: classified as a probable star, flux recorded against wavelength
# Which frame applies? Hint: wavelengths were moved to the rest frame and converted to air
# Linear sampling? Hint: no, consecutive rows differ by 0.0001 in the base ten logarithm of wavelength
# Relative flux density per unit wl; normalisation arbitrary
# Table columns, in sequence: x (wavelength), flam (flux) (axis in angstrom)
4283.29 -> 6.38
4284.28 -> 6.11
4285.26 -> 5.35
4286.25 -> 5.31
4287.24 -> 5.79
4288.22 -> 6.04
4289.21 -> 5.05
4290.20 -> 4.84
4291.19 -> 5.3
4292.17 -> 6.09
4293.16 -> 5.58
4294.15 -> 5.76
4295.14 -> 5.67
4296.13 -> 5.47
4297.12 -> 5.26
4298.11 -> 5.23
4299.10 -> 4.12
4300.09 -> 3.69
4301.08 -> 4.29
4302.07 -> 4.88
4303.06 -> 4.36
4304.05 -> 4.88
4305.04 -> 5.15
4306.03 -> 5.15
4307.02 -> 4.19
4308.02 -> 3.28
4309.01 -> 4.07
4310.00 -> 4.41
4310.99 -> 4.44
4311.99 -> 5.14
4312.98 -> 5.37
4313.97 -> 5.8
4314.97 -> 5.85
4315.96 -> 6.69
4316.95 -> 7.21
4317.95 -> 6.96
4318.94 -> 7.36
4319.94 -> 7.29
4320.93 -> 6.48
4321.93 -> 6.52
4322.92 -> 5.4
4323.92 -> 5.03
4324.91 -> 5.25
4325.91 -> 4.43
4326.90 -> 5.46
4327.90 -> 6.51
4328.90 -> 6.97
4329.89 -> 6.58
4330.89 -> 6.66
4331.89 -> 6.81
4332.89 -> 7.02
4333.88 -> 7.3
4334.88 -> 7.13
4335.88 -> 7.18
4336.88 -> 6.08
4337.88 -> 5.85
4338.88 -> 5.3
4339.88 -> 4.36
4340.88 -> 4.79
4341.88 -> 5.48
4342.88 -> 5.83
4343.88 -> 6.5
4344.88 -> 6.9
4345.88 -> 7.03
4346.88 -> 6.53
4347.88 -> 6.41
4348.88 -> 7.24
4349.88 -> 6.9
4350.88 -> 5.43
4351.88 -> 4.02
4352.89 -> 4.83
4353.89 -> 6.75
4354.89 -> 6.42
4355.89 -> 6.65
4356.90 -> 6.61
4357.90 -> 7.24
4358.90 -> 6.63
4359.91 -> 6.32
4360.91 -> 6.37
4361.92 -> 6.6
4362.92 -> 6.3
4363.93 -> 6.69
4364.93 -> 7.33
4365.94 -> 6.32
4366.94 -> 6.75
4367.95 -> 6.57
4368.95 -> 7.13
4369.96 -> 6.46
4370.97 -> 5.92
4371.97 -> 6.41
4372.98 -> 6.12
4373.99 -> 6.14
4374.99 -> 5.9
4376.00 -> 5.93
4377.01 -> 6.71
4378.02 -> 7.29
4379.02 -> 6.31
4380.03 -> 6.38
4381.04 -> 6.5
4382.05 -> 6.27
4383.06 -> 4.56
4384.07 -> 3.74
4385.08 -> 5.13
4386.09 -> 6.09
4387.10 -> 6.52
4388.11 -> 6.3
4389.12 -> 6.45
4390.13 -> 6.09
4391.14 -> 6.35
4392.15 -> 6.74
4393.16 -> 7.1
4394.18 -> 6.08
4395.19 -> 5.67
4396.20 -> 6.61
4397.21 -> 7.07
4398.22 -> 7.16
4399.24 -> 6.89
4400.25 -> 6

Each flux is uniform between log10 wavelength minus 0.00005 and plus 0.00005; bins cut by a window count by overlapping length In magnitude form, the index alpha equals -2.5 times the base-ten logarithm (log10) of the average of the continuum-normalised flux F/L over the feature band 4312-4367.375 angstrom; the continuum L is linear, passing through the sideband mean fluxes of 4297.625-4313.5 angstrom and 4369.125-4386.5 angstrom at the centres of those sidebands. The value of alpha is -0.200 mag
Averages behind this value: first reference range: 4.54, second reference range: 6.01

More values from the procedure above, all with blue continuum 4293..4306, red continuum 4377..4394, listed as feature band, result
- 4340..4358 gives -0.09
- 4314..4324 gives -0.24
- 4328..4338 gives -0.25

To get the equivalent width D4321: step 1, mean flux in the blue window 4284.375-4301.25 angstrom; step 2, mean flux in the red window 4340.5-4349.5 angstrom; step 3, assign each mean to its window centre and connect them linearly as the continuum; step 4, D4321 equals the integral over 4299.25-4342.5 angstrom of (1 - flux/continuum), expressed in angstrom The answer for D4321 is 1.6 angstrom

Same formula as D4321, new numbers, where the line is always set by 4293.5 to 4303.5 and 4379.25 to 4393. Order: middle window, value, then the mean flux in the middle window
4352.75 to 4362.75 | -1.6 angstrom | 6.5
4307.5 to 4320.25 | -1.4 angstrom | 5.65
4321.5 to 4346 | -3.5 angstrom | 6.08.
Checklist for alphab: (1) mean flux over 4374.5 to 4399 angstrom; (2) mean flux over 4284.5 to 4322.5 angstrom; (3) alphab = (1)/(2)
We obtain 1.2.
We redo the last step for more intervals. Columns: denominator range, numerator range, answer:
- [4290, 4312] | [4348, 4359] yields 1.29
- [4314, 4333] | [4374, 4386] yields 0.94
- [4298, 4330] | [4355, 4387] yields 1.17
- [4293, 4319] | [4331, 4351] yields 1.23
